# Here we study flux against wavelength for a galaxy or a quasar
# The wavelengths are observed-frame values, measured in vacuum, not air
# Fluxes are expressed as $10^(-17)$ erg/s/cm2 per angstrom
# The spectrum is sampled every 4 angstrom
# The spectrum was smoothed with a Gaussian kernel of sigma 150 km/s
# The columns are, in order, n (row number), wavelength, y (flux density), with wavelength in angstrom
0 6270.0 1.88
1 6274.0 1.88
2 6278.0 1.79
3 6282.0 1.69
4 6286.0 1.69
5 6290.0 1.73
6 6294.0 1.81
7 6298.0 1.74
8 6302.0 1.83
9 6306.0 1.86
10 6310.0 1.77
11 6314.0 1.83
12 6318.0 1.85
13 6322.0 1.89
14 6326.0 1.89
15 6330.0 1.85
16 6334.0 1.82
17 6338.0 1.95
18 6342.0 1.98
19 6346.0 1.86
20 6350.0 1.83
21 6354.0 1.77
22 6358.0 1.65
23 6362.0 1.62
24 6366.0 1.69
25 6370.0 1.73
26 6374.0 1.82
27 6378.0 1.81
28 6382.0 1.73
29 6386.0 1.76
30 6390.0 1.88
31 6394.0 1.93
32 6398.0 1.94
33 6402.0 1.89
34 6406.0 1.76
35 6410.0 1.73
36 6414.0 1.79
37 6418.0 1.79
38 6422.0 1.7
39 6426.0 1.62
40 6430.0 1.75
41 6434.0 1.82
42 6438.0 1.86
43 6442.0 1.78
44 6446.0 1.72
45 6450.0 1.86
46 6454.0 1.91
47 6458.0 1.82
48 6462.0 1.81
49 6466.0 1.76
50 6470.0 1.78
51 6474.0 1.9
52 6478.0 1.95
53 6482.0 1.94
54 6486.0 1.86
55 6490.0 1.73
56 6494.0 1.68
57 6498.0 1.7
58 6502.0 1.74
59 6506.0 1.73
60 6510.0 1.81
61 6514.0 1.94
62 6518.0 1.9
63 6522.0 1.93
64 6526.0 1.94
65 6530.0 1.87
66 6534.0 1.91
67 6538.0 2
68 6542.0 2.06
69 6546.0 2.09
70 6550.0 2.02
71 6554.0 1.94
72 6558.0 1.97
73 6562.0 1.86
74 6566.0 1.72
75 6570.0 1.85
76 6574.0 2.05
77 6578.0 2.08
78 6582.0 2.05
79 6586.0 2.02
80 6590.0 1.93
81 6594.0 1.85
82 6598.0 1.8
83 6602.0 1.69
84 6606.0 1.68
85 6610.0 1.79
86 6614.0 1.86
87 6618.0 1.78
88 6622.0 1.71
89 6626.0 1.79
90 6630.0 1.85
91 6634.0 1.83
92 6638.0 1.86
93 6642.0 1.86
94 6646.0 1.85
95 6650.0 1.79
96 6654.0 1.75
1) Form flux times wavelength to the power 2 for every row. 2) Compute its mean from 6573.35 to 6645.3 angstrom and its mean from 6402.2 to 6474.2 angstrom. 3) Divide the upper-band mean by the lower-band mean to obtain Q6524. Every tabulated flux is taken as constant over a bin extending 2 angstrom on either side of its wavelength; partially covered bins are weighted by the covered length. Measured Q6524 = 1.09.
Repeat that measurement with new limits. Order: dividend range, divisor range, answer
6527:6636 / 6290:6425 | 1.12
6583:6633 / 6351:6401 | 1.10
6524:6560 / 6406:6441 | 1.17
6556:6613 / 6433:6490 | 1.06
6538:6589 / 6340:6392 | 1.18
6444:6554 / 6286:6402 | 1.08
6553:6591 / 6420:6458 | 1.14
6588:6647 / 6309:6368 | 1.08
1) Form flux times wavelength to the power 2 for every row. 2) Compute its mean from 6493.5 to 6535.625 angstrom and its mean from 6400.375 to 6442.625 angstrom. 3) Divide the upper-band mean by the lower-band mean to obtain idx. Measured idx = 1.07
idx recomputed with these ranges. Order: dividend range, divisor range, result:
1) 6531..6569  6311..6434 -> 1.14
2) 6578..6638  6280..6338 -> 1.12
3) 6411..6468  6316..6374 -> 1.01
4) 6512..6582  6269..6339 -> 1.16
